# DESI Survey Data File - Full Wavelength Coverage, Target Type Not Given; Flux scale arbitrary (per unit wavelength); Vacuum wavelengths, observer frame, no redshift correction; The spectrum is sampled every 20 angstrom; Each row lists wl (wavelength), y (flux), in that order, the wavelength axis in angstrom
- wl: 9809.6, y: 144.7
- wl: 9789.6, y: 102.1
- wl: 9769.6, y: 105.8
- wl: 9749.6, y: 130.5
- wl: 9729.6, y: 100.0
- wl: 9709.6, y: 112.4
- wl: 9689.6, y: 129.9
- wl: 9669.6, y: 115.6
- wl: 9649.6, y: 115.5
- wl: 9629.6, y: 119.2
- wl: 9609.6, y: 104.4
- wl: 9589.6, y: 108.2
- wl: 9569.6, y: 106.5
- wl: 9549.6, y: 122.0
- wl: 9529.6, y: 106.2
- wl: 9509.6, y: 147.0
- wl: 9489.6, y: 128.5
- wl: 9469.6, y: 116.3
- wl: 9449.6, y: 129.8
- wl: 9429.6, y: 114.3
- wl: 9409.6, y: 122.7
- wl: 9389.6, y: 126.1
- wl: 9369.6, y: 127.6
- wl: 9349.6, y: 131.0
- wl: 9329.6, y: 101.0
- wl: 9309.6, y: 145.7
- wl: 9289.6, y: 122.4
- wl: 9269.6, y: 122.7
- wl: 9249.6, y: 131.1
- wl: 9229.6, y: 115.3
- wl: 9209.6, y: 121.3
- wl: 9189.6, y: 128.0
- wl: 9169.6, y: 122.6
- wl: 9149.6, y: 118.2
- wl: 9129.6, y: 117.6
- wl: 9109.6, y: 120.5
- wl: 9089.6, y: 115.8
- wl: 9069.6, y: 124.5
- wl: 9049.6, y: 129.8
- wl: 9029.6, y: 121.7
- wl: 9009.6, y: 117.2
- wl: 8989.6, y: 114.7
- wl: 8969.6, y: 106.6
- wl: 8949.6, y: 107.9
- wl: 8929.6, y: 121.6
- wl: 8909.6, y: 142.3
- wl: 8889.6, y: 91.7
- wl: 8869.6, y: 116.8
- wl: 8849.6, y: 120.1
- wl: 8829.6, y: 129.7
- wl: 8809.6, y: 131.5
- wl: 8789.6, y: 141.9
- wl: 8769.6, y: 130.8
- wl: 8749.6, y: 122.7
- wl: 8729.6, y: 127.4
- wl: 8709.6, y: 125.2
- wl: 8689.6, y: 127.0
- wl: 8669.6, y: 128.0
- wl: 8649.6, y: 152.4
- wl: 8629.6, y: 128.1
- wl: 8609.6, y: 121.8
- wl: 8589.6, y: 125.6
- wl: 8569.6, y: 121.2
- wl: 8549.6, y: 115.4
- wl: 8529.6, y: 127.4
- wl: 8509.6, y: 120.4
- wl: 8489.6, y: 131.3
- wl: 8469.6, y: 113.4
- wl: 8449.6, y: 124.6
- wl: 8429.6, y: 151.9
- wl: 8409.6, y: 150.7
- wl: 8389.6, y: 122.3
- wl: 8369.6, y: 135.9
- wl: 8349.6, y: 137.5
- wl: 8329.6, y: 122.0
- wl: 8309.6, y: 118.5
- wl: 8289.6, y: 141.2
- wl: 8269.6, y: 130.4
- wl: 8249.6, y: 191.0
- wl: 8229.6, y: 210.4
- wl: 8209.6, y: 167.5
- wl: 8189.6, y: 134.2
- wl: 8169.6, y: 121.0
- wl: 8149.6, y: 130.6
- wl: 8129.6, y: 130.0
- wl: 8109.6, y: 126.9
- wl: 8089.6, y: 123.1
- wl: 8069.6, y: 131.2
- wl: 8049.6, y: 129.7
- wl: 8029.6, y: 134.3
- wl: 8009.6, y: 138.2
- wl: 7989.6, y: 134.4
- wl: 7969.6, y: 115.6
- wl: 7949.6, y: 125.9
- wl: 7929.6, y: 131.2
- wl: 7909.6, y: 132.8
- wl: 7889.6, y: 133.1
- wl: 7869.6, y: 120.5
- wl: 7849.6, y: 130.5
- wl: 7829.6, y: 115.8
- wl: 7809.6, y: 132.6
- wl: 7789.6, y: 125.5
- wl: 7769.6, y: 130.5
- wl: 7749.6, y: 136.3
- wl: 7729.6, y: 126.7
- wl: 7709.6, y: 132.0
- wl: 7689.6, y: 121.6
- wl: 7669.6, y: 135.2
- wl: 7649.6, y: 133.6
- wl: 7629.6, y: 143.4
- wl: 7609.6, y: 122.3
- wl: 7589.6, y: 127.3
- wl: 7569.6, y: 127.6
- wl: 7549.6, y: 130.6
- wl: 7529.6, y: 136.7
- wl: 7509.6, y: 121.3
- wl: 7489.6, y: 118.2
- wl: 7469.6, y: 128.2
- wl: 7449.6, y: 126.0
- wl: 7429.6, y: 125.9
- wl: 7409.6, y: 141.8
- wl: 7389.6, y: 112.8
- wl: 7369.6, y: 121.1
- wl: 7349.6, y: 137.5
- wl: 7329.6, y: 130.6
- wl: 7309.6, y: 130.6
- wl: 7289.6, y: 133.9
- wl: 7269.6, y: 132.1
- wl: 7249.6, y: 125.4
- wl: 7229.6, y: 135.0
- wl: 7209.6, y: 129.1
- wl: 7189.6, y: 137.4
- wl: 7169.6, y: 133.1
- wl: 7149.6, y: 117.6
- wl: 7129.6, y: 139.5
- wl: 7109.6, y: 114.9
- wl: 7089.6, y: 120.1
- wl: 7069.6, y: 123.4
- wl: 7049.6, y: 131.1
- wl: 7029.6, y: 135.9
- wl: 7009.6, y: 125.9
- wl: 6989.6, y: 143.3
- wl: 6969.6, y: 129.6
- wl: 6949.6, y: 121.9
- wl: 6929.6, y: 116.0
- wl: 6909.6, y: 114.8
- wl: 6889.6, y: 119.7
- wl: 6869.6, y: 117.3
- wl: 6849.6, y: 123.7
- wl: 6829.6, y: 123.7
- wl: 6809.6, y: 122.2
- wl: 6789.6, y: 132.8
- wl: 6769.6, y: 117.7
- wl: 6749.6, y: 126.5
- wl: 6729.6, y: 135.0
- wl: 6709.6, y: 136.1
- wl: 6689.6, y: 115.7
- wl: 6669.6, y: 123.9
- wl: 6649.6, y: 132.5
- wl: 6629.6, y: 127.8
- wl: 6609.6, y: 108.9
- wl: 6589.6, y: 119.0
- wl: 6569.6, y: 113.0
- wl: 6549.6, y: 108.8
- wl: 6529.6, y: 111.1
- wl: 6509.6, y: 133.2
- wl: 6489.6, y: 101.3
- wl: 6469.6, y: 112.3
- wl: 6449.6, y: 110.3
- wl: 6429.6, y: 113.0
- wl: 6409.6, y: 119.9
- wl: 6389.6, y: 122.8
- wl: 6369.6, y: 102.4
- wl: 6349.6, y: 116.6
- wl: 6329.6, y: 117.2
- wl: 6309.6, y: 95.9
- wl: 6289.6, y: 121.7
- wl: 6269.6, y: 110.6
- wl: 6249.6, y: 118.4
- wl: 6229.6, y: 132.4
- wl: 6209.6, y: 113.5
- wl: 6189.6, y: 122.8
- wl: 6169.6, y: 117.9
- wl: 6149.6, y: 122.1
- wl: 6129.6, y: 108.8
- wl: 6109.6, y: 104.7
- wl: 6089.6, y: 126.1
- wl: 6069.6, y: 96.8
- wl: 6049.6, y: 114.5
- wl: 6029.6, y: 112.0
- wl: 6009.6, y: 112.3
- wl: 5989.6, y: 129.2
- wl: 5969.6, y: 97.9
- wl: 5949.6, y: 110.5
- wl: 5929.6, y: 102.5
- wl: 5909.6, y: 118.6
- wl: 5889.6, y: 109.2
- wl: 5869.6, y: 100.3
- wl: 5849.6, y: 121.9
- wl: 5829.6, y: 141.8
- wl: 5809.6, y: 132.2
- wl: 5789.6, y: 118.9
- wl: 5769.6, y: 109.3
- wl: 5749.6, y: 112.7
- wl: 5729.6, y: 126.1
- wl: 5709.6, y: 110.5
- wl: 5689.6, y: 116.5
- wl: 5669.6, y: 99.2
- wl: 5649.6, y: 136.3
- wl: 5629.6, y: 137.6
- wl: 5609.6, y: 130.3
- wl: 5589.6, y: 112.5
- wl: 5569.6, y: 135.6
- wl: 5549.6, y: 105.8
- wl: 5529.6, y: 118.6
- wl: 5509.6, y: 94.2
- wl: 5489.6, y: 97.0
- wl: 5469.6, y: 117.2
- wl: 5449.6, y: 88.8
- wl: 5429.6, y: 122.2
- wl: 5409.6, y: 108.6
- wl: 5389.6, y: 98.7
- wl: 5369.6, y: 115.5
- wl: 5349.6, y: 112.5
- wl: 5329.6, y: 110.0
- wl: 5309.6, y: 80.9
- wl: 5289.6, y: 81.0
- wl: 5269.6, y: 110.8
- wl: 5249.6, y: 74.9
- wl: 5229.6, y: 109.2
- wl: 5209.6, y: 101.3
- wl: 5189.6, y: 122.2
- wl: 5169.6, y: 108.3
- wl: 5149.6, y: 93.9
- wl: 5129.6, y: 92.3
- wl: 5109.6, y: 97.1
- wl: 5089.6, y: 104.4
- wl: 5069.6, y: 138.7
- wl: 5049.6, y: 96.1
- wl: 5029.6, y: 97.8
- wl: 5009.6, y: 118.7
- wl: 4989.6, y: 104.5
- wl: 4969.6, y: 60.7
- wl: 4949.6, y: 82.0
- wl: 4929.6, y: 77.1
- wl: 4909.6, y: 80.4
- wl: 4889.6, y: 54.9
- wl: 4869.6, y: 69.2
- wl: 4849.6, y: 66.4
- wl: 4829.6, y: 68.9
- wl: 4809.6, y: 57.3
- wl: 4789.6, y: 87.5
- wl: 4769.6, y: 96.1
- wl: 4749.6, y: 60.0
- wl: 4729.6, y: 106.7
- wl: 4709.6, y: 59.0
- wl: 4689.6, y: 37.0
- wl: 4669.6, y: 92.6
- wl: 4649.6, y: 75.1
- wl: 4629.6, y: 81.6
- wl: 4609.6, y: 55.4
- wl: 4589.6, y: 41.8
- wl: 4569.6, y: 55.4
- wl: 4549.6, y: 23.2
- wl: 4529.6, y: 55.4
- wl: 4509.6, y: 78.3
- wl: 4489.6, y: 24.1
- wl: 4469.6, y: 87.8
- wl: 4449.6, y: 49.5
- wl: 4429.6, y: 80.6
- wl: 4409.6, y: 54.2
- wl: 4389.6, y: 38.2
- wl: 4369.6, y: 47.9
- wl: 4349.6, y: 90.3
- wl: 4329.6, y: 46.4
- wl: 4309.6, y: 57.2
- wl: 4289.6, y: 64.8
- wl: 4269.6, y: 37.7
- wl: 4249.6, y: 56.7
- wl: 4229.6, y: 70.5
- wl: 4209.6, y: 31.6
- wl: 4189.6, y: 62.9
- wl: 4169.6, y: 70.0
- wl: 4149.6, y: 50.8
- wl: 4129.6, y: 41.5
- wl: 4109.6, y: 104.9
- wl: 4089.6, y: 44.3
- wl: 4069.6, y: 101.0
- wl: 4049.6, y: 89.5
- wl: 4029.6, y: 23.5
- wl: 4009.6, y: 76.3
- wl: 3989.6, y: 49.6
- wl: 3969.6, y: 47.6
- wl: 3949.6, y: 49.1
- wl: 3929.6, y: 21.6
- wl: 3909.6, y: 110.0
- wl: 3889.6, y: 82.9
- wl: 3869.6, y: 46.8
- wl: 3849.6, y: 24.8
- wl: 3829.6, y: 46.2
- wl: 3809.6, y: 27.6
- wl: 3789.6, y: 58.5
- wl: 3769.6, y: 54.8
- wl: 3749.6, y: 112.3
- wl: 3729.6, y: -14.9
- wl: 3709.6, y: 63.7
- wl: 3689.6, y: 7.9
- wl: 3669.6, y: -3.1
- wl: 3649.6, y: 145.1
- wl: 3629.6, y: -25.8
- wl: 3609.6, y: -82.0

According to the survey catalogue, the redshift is 0.253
